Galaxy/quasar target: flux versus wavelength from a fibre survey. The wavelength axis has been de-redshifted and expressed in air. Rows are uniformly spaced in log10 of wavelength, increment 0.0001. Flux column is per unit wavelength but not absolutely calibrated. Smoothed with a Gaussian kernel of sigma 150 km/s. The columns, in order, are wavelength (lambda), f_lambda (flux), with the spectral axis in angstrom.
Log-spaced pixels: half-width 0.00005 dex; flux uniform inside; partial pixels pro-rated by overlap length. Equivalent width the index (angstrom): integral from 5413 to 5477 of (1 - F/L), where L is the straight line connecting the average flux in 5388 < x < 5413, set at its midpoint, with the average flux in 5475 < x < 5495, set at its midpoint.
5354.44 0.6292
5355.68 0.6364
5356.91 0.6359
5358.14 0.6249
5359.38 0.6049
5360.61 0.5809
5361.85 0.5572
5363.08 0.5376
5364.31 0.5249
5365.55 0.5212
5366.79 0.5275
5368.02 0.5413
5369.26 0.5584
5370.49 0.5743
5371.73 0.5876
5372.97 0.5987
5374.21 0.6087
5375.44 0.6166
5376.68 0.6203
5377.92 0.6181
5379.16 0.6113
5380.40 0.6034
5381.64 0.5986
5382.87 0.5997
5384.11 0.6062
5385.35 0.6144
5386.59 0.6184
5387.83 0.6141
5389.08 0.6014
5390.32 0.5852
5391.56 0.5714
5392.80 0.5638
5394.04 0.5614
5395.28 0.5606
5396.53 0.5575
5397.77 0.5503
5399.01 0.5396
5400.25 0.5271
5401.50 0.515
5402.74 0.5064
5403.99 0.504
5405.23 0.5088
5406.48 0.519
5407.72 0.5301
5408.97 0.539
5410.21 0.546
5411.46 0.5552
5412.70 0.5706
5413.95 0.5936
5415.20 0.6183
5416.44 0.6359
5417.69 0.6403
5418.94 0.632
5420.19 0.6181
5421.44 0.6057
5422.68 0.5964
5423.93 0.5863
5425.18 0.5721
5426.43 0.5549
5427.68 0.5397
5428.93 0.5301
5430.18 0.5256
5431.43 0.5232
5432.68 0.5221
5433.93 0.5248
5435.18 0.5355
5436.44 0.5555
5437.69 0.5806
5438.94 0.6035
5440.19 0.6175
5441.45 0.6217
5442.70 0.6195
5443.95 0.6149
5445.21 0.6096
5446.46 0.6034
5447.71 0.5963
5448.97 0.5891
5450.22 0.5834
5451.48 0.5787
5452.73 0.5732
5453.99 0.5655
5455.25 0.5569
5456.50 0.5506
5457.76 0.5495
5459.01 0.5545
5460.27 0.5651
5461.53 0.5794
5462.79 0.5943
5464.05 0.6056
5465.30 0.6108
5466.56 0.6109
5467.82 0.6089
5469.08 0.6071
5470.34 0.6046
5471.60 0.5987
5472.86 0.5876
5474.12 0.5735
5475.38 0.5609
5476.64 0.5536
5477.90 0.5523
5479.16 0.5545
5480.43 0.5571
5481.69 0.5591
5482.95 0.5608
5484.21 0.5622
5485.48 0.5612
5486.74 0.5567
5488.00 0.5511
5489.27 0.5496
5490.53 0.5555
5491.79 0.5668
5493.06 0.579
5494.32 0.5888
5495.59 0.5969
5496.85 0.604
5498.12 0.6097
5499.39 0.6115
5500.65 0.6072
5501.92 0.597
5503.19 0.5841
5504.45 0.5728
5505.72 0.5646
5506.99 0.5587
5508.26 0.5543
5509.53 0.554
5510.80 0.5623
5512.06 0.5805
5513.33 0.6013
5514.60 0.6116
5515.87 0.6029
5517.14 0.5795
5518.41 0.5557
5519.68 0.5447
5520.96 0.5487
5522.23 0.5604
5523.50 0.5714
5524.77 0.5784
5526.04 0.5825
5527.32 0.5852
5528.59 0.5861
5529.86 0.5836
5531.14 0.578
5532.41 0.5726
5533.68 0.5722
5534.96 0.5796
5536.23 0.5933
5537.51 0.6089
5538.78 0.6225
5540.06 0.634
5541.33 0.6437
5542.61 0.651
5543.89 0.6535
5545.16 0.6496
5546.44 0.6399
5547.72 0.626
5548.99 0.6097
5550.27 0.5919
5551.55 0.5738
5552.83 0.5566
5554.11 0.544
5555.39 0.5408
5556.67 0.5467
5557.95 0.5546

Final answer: -3.38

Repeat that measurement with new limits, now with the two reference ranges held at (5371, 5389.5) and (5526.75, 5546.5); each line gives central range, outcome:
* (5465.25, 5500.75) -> 1.75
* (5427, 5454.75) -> 1.59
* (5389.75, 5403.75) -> 1.38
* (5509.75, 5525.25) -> 0.88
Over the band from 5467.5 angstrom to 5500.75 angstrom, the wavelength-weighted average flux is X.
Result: 0.576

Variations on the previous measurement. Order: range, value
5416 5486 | 0.579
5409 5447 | 0.581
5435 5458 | 0.586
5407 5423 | 0.591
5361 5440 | 0.57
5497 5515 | 0.584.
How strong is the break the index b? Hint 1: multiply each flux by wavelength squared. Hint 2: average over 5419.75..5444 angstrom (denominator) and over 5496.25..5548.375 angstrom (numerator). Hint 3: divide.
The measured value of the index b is 1.1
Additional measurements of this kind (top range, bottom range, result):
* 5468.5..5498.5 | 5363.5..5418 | 1.04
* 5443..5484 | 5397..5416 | 1.09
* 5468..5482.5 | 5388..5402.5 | 1.06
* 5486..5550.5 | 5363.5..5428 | 1.07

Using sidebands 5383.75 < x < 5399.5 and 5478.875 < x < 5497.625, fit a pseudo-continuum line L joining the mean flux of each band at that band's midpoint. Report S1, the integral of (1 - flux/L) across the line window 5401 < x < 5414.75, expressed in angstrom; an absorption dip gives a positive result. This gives 1.0 angstrom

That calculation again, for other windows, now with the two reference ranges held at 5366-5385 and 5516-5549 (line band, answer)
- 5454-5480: 0.7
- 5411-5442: 0.8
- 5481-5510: 1.0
